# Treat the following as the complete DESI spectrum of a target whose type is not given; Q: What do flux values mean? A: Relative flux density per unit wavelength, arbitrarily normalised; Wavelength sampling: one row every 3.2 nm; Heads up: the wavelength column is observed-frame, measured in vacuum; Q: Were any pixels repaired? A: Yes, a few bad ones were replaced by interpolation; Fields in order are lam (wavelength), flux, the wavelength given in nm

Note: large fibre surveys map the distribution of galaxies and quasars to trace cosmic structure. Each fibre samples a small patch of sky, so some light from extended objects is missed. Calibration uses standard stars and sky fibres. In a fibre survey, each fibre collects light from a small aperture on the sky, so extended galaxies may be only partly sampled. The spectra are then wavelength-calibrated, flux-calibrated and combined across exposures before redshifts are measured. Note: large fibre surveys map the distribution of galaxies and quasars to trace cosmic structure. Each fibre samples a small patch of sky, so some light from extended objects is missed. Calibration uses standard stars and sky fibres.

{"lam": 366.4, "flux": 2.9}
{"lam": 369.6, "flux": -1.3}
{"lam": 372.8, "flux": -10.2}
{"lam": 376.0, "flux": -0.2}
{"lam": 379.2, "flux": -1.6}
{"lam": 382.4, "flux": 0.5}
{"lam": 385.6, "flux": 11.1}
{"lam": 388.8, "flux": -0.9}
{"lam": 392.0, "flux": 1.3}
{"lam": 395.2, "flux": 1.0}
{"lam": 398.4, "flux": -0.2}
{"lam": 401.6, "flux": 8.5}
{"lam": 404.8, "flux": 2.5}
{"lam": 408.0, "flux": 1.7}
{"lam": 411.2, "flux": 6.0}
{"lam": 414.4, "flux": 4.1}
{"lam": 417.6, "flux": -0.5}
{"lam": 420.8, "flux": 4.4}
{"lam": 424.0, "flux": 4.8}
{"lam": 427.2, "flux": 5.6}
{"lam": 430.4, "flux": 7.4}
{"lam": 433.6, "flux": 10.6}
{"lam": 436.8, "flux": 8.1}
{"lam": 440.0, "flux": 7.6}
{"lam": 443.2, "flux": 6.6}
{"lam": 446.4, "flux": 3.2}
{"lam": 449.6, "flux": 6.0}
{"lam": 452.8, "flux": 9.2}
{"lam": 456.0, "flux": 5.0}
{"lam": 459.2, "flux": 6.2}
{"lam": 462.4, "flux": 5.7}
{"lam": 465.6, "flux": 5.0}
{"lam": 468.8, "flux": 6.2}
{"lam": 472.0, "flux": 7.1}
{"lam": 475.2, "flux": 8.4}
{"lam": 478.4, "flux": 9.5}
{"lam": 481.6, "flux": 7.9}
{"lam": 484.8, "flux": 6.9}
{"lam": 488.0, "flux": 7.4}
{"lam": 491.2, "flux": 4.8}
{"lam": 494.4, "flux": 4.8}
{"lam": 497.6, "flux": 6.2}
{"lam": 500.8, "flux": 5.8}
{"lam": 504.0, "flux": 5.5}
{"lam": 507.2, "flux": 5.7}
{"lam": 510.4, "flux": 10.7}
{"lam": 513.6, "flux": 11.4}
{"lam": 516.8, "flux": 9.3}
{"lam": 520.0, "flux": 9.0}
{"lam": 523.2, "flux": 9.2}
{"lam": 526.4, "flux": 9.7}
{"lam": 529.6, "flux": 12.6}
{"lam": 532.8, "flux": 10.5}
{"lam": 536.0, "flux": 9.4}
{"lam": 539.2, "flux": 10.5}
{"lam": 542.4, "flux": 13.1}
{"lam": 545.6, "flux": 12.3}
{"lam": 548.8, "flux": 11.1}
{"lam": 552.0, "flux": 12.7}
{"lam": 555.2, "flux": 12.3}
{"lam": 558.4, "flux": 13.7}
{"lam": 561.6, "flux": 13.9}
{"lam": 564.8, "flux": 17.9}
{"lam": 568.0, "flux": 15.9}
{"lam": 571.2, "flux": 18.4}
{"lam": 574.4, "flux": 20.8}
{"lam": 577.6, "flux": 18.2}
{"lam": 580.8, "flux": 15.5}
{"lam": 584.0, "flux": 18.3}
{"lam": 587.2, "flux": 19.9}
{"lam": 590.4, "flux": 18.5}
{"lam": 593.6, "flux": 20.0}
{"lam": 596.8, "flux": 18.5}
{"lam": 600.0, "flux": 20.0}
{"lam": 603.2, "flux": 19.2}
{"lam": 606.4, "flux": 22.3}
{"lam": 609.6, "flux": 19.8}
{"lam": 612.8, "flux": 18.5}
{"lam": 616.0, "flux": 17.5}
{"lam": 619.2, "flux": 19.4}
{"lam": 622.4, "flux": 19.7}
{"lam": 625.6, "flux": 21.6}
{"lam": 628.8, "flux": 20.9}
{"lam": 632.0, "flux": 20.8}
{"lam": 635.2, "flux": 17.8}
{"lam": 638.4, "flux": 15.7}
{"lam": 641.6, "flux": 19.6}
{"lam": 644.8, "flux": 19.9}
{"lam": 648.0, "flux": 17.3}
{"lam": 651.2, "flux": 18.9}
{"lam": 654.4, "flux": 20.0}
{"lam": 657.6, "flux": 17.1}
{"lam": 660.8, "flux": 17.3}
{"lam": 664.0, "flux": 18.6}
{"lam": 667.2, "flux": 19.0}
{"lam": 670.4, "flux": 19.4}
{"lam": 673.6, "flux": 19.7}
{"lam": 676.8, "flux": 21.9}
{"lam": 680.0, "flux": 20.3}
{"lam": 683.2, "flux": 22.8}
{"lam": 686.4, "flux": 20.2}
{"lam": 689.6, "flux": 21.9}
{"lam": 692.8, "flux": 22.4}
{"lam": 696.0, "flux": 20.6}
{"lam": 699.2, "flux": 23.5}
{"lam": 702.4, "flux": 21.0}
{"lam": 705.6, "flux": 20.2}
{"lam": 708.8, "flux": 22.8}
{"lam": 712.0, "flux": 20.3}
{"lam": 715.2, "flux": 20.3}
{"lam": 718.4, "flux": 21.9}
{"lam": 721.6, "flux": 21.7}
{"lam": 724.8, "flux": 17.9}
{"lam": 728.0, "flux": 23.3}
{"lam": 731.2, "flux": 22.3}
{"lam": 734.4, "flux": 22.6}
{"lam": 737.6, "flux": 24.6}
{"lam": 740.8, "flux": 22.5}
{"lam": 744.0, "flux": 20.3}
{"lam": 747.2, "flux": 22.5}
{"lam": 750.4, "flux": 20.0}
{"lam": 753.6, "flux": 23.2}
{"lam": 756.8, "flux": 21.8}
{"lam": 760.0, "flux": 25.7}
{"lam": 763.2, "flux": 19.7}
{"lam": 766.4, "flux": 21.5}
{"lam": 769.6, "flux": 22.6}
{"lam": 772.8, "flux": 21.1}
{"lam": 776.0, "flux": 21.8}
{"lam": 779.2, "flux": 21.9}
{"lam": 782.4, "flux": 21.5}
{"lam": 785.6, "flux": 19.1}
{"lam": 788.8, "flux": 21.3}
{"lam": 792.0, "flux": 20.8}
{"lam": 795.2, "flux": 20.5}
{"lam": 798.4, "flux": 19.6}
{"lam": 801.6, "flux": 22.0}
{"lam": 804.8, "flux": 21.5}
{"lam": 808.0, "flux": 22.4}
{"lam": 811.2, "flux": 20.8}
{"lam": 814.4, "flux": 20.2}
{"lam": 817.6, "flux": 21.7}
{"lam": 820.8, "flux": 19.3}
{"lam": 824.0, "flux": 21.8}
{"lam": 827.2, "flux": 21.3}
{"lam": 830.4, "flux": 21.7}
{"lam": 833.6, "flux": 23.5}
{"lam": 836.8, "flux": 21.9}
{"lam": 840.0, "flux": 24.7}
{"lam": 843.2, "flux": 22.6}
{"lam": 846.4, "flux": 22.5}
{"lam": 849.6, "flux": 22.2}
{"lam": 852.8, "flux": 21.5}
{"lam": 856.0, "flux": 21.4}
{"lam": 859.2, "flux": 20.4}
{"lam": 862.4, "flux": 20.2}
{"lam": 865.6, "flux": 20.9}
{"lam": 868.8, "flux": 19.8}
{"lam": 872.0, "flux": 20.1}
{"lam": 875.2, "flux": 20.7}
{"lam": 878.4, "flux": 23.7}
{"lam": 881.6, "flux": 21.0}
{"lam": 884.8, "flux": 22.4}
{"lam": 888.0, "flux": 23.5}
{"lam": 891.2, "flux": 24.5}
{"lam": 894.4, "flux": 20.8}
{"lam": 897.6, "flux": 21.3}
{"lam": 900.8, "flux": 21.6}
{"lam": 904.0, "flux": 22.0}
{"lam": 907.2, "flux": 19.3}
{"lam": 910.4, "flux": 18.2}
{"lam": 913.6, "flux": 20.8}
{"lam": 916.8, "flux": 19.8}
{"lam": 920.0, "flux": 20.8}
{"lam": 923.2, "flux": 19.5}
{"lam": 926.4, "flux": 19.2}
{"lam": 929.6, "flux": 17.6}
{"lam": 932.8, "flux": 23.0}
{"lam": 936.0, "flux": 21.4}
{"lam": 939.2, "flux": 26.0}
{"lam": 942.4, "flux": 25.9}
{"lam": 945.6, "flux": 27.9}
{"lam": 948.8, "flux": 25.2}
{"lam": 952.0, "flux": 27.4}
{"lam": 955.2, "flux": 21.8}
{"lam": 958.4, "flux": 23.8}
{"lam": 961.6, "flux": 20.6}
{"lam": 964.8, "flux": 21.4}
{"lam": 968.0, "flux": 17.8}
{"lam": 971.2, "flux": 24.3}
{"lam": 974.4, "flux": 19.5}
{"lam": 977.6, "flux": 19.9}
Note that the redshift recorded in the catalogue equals 0.274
